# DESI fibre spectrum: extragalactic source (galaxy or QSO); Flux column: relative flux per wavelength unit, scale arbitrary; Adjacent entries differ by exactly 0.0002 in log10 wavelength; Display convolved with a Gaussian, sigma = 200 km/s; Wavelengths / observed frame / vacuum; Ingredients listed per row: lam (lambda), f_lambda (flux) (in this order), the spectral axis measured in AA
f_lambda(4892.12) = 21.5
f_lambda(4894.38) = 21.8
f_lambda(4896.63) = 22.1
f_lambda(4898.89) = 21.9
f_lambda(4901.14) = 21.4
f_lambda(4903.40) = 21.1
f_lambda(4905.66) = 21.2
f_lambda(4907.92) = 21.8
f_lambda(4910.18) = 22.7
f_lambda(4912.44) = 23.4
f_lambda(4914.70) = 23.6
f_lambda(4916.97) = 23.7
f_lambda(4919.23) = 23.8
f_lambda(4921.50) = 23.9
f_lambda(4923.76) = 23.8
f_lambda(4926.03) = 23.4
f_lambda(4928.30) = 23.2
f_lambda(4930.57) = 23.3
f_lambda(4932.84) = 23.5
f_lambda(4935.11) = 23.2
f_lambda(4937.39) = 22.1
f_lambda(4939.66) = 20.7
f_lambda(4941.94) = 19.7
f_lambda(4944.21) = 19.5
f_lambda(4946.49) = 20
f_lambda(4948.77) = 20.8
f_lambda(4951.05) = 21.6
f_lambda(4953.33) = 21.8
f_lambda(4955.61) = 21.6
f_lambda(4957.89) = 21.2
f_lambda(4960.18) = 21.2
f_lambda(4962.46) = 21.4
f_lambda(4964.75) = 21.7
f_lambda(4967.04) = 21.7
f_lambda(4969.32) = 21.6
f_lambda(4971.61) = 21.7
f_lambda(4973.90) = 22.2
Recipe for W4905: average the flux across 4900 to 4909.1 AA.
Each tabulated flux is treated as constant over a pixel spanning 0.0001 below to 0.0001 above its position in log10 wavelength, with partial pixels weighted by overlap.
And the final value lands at 21.4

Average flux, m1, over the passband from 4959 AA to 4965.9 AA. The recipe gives 21.4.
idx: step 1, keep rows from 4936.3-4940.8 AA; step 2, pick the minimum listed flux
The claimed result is 20.7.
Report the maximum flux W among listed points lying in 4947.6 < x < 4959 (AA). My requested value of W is 21.8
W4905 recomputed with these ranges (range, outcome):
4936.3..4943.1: 20.8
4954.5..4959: 21.4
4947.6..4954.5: 21.4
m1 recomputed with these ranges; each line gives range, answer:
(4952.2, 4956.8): 21.7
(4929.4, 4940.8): 22.6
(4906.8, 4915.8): 22.9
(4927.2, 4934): 23.3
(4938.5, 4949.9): 20.1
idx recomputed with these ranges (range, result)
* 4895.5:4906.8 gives 21.1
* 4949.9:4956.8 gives 21.6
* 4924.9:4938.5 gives 22.1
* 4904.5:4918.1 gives 21.2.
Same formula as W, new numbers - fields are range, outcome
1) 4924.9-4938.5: 23.5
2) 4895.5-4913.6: 23.4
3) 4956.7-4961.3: 21.2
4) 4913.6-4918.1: 23.7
